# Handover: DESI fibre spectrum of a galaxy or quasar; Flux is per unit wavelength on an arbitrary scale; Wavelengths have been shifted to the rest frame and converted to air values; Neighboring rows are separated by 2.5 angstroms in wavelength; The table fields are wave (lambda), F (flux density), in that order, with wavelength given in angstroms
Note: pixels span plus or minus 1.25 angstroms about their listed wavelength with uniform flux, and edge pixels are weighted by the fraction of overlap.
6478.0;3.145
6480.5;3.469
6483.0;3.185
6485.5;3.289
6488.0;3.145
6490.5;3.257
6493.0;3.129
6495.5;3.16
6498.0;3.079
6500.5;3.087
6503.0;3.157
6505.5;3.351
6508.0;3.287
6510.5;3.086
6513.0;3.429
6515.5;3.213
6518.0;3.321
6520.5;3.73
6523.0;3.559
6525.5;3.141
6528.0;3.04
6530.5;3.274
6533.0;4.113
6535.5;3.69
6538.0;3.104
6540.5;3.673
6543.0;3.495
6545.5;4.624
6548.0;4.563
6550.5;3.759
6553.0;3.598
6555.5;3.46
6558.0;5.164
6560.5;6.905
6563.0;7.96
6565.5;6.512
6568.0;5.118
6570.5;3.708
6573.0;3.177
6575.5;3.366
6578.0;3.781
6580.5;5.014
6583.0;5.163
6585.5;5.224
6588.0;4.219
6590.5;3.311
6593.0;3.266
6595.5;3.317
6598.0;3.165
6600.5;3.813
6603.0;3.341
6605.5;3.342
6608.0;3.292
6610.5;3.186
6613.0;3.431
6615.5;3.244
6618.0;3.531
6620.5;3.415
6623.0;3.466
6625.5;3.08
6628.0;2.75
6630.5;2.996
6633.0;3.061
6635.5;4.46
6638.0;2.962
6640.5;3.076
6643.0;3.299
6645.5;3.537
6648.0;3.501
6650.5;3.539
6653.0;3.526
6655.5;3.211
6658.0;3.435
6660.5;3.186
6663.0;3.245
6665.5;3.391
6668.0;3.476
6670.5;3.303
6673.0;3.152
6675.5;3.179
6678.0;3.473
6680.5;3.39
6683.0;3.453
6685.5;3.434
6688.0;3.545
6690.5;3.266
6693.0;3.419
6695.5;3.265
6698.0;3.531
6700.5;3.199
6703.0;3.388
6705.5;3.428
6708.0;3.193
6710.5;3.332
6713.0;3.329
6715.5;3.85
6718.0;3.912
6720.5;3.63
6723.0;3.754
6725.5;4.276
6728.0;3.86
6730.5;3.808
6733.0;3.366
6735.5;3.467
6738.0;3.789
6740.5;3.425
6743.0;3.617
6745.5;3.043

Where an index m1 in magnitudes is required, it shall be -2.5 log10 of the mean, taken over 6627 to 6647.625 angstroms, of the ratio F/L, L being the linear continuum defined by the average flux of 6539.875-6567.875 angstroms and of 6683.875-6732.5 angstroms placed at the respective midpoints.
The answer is 0.260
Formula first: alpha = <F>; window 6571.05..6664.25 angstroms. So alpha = 3.51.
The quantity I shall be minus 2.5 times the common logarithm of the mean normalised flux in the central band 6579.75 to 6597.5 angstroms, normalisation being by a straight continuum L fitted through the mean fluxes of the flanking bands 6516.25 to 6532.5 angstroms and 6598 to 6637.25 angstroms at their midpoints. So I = -0.23 mag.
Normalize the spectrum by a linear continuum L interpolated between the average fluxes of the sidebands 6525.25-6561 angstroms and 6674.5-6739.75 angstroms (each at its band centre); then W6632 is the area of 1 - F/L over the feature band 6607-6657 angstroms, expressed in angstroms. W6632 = 5.14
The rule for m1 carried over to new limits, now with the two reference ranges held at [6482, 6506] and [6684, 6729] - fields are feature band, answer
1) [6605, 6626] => 0.01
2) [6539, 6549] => -0.24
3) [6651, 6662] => 0.03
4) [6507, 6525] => -0.05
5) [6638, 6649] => 0.04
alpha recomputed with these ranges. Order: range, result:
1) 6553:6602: 4.48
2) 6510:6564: 3.99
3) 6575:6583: 4.29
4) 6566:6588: 4.39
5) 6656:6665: 3.29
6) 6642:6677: 3.36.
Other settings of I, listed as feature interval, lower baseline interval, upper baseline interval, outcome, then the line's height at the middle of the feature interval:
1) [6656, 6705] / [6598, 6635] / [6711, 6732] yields 0.07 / 3.59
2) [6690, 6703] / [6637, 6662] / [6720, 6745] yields 0.06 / 3.53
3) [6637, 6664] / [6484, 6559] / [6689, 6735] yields 0.06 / 3.53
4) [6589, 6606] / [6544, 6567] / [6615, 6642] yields 0.20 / 4.07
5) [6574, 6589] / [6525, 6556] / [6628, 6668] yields -0.24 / 3.55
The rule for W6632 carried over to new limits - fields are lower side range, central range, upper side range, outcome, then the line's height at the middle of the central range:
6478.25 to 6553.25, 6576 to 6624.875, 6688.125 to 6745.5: -3.2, 3.47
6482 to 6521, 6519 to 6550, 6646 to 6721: -3.8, 3.27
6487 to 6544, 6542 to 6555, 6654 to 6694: -2.6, 3.33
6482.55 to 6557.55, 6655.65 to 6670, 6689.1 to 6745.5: 0.7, 3.52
